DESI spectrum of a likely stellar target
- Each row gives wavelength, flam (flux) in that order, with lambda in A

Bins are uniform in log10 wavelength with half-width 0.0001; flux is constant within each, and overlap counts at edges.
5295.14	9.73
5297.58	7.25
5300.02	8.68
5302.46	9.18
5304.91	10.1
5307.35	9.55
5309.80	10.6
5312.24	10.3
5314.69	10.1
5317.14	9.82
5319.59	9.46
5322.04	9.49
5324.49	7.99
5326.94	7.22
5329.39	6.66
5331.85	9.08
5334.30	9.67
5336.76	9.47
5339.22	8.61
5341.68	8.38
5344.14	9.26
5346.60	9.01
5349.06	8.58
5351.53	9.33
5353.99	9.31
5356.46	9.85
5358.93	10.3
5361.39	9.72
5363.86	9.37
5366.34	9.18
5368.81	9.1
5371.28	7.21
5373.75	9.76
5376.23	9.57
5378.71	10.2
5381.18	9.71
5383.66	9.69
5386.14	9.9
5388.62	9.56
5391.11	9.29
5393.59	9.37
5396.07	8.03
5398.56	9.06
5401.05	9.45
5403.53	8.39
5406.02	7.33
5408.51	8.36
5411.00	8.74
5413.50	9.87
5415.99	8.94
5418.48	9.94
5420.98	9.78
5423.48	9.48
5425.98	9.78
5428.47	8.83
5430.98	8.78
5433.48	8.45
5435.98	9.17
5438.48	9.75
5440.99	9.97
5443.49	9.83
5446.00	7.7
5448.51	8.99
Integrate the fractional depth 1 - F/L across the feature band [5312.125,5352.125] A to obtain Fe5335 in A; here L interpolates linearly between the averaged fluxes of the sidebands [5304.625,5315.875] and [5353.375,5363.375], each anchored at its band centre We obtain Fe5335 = 4.2 A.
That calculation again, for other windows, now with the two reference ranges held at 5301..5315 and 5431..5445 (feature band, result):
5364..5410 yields 2.46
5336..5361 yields 1.36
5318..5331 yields 2.15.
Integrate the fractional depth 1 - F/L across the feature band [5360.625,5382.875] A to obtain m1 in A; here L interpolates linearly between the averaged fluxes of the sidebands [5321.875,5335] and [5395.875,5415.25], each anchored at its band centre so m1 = -2.2 A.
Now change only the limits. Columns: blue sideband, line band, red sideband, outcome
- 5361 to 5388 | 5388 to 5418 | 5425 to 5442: 1.4 A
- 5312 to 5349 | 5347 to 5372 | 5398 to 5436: -0.8 A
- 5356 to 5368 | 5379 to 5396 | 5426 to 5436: -0.3 A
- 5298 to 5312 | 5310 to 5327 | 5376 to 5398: 0.2 A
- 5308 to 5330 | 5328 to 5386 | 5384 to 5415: -0.8 A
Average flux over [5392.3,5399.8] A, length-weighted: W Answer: 8.83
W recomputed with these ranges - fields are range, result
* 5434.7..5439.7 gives 9.46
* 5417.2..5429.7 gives 9.57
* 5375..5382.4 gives 9.83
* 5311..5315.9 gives 10.2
